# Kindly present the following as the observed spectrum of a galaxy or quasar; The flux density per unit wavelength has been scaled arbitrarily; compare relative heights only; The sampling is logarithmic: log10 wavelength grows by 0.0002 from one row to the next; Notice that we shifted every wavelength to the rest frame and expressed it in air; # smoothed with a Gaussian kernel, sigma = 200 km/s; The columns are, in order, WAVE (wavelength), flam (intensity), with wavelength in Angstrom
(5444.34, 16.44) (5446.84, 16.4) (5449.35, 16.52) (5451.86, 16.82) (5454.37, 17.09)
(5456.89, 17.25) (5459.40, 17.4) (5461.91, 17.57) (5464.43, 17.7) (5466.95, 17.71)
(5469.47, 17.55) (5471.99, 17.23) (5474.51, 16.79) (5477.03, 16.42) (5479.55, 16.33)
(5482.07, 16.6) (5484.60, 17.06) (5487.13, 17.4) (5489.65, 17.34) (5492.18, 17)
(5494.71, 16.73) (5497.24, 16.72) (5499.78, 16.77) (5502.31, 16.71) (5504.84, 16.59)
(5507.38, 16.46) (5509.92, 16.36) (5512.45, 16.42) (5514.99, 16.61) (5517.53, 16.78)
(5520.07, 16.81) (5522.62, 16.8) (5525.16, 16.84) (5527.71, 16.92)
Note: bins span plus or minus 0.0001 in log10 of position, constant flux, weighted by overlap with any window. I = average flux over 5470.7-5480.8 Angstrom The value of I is 16.7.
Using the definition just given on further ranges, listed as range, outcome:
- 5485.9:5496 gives 17.1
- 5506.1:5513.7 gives 16.4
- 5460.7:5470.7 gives 17.6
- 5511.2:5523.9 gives 16.7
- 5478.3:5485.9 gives 16.7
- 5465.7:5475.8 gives 17.3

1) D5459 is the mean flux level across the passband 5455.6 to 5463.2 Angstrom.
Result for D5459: 17.4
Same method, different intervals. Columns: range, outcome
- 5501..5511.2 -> 16.5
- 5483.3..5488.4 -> 17.2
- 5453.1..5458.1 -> 17.1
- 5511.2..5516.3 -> 16.5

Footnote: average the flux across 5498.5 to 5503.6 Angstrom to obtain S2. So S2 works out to 16.7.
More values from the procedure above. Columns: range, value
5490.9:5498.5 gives 16.8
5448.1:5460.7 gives 17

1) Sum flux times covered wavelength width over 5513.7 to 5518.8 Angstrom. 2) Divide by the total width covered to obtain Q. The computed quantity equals 16.7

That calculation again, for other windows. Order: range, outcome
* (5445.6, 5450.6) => 16.5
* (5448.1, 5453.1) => 16.7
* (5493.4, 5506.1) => 16.7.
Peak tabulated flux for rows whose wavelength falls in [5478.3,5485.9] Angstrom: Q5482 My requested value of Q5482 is 17.06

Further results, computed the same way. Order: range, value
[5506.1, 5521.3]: 16.81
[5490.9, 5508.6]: 17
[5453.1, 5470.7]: 17.71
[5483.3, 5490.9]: 17.4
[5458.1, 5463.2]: 17.57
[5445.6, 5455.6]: 17.09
